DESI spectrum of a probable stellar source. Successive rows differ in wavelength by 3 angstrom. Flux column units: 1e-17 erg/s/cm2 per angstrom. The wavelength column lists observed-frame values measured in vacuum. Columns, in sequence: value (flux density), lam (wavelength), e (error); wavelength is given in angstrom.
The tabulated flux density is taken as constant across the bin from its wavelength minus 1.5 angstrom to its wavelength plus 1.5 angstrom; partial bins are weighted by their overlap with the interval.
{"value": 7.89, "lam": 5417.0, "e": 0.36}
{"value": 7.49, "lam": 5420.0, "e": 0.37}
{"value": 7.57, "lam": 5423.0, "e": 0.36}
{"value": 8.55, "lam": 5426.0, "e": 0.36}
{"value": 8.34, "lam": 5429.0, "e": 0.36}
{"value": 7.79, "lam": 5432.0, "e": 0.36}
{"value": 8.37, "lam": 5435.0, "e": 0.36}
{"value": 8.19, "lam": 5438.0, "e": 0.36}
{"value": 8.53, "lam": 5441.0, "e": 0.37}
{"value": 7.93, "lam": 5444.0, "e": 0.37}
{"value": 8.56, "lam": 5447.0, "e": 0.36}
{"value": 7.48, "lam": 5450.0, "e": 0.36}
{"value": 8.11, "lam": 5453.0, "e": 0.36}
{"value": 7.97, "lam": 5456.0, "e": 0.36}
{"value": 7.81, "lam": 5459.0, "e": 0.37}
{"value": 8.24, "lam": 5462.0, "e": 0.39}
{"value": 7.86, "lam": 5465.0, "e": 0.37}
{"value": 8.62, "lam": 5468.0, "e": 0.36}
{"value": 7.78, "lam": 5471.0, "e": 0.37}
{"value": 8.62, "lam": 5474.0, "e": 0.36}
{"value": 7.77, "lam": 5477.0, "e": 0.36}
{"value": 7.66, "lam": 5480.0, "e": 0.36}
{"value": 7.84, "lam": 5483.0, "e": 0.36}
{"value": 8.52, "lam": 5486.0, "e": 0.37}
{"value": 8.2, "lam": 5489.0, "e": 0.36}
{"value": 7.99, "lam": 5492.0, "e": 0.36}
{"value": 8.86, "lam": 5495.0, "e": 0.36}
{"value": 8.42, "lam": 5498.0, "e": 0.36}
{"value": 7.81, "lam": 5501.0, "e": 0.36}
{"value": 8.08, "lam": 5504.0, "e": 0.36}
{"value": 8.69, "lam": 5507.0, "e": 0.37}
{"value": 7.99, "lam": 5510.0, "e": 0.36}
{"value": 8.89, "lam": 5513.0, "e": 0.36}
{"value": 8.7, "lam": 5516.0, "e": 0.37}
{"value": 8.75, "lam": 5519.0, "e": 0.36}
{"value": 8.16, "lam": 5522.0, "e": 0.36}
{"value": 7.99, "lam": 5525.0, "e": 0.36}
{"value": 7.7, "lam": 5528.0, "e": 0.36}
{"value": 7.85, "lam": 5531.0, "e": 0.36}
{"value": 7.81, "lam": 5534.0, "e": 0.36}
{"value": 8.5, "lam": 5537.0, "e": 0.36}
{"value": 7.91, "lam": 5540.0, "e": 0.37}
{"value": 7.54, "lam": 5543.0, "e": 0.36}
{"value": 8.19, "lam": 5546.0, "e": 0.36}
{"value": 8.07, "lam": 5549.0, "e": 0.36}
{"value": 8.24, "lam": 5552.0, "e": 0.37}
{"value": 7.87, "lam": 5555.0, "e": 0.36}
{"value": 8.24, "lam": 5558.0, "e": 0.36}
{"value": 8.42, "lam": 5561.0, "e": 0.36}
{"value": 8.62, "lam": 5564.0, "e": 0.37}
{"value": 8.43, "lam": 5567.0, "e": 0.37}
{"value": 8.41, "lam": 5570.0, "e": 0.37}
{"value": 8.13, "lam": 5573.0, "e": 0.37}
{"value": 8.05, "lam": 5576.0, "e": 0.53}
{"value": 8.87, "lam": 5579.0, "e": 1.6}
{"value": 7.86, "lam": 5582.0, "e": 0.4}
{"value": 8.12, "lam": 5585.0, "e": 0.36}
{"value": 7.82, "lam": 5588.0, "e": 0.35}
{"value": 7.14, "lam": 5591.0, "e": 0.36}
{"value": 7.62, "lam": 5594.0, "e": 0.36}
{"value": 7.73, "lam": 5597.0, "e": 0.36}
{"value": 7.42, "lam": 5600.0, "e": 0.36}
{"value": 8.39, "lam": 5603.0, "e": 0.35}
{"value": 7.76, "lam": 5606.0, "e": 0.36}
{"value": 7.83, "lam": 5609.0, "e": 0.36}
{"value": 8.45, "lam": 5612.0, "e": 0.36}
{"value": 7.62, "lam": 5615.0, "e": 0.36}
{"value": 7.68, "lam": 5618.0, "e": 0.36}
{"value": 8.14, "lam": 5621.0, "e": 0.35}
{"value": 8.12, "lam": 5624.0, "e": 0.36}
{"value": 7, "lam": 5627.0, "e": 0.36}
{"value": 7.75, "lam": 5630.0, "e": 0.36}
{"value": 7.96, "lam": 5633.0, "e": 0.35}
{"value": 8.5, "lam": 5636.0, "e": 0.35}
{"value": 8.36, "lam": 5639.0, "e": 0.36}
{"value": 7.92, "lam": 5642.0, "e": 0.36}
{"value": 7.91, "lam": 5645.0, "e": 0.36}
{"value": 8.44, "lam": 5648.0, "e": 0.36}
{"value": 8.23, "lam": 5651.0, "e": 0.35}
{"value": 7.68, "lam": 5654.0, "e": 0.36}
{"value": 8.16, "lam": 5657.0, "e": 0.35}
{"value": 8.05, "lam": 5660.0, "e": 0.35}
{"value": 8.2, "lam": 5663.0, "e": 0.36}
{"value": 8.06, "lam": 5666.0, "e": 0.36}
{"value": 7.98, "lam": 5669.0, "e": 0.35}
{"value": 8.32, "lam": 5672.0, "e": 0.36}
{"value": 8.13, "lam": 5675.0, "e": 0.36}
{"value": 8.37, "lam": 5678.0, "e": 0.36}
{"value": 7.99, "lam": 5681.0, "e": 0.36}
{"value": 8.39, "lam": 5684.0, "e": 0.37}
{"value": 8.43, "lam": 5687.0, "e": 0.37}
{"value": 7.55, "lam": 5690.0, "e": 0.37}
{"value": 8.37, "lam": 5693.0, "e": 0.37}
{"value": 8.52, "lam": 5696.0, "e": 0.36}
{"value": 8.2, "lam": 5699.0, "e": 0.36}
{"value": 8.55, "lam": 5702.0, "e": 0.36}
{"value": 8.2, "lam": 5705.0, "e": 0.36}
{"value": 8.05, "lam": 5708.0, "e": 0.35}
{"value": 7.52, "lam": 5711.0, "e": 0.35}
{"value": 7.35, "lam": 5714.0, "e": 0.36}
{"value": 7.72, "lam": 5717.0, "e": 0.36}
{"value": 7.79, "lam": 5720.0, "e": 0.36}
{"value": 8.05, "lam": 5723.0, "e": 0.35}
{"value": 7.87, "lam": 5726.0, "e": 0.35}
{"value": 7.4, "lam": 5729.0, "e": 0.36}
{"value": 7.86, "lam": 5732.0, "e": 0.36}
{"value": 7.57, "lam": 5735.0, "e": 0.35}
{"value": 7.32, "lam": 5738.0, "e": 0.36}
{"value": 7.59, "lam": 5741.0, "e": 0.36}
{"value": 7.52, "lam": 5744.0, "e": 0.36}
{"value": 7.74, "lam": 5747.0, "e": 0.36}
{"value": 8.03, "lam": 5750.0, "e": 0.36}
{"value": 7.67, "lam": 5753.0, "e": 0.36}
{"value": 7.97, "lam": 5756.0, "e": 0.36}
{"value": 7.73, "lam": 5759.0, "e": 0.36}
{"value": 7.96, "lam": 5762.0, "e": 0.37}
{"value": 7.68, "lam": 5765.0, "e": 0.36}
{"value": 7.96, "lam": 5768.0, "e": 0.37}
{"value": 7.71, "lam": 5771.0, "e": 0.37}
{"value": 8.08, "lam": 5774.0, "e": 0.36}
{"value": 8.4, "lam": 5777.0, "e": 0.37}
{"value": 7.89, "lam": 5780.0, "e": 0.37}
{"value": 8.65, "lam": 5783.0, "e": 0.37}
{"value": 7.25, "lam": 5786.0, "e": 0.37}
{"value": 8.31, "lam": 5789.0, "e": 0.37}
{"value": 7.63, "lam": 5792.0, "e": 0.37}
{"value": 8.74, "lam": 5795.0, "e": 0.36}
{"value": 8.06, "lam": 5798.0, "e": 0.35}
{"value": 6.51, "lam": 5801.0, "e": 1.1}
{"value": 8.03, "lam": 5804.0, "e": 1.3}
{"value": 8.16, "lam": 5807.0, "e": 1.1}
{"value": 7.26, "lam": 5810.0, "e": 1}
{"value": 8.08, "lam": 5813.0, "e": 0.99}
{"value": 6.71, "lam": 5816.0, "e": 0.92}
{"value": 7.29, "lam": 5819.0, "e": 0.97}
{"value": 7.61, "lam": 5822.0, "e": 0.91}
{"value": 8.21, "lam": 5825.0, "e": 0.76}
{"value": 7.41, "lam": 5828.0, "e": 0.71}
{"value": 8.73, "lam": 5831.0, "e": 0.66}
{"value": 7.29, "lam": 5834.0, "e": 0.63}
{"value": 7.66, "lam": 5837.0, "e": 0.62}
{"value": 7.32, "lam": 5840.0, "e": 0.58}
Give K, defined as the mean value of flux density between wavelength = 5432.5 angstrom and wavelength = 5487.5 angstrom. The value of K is 8.1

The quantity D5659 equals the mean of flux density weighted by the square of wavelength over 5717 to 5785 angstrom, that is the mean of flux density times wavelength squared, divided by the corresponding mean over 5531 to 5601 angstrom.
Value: 1.04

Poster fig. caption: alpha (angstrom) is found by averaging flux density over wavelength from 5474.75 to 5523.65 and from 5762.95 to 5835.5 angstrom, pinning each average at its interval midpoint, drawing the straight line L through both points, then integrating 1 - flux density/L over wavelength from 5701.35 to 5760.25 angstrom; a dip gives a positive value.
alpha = 1.2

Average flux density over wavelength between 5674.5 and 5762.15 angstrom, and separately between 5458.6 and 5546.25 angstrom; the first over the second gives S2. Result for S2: 0.97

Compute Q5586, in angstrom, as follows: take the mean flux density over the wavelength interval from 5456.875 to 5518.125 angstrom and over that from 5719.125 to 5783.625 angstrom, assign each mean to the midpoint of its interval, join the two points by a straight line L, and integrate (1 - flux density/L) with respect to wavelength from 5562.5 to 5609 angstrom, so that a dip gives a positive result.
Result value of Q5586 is 0.3 angstrom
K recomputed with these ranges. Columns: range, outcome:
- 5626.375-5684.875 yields 8.08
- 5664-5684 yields 8.16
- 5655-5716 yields 8.11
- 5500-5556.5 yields 8.15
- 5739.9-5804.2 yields 7.87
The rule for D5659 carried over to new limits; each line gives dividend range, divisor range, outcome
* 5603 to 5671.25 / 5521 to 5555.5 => 1.04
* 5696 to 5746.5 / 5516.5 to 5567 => 1.02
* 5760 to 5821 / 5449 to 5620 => 1.06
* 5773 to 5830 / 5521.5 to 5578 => 1.05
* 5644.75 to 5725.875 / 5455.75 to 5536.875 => 1.06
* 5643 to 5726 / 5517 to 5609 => 1.05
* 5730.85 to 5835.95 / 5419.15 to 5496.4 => 1.08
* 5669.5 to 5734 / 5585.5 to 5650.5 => 1.05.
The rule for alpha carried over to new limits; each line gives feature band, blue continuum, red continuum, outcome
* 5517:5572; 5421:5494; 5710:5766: -1.2 angstrom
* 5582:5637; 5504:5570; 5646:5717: 2.2 angstrom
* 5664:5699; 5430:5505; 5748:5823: -1.2 angstrom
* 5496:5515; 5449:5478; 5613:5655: -0.8 angstrom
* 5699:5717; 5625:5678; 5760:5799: 0.2 angstrom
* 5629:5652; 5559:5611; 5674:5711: 0.0 angstrom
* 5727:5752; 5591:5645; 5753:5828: 0.6 angstrom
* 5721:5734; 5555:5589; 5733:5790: 0.2 angstrom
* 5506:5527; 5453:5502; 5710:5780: -0.9 angstrom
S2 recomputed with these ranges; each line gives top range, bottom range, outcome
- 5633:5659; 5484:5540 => 0.99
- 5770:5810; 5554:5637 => 0.99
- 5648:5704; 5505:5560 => 1.00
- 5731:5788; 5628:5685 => 0.96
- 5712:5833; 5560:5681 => 0.97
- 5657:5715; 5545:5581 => 0.98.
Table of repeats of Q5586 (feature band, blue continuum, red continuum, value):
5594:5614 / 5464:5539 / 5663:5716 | 0.6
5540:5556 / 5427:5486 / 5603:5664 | 0.1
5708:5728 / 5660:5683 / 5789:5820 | 0.6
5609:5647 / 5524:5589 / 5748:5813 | 0.5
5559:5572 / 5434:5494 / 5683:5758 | -0.7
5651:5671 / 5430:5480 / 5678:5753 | -0.3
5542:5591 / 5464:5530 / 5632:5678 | 0.2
